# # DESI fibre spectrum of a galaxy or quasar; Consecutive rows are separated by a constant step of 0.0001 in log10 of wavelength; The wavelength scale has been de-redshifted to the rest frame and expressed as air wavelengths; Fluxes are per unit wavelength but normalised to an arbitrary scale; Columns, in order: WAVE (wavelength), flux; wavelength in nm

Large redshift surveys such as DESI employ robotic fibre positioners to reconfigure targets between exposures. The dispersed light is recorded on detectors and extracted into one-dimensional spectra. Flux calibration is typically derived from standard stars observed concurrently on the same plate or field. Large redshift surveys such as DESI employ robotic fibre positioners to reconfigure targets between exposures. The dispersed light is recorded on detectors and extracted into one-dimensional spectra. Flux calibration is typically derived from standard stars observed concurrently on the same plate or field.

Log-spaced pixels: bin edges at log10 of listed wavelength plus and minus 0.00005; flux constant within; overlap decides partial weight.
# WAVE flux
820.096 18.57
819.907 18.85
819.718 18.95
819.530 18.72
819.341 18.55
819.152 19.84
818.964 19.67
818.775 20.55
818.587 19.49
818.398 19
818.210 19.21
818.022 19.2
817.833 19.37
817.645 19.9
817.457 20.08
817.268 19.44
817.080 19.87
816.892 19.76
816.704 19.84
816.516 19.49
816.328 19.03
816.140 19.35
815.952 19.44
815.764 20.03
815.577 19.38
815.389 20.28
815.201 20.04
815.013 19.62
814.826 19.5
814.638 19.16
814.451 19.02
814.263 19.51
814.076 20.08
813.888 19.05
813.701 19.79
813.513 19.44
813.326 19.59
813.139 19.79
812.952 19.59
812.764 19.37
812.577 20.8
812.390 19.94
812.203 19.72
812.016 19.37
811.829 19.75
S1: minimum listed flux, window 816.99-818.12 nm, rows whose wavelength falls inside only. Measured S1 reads 19.2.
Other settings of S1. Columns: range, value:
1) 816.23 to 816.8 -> 19.03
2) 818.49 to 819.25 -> 19.49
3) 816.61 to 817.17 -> 19.76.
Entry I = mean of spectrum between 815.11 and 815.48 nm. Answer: 20.1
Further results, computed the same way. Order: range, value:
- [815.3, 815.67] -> 19.8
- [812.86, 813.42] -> 19.7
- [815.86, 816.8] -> 19.4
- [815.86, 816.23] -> 19.4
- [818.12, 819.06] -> 19.6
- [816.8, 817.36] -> 19.7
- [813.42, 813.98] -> 19.4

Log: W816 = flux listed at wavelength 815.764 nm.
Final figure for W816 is 20.03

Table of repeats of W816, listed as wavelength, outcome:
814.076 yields 20.08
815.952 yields 19.44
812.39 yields 19.94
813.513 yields 19.44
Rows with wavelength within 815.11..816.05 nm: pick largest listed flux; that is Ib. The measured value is 20.28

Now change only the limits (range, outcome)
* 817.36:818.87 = 20.55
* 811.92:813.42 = 20.8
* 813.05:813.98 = 19.79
